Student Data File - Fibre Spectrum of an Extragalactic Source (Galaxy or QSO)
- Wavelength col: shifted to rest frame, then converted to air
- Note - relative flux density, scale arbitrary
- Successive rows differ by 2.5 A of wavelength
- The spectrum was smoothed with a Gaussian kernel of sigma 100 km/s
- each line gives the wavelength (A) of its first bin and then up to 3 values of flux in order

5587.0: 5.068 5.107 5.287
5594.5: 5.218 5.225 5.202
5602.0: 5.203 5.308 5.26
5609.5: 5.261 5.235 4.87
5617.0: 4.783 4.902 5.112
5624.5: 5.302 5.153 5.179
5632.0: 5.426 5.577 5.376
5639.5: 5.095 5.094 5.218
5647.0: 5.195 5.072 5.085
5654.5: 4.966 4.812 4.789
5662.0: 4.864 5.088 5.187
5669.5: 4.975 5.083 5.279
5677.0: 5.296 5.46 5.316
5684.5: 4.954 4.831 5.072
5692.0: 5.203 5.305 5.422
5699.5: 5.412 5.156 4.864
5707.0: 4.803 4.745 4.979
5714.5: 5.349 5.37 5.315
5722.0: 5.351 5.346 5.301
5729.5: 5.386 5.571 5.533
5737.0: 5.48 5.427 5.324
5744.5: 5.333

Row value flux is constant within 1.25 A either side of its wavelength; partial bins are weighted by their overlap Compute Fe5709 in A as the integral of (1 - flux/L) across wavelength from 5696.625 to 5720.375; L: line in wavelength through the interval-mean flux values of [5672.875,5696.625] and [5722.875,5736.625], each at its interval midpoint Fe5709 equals 0.85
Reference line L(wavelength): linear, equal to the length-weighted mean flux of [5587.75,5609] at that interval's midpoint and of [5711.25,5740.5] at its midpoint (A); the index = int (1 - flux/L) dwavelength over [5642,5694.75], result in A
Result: 2.1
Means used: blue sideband 5.22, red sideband 5.37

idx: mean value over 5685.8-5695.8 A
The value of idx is 5.11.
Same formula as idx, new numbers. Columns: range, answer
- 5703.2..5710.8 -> 4.81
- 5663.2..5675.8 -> 5.12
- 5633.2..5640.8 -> 5.35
